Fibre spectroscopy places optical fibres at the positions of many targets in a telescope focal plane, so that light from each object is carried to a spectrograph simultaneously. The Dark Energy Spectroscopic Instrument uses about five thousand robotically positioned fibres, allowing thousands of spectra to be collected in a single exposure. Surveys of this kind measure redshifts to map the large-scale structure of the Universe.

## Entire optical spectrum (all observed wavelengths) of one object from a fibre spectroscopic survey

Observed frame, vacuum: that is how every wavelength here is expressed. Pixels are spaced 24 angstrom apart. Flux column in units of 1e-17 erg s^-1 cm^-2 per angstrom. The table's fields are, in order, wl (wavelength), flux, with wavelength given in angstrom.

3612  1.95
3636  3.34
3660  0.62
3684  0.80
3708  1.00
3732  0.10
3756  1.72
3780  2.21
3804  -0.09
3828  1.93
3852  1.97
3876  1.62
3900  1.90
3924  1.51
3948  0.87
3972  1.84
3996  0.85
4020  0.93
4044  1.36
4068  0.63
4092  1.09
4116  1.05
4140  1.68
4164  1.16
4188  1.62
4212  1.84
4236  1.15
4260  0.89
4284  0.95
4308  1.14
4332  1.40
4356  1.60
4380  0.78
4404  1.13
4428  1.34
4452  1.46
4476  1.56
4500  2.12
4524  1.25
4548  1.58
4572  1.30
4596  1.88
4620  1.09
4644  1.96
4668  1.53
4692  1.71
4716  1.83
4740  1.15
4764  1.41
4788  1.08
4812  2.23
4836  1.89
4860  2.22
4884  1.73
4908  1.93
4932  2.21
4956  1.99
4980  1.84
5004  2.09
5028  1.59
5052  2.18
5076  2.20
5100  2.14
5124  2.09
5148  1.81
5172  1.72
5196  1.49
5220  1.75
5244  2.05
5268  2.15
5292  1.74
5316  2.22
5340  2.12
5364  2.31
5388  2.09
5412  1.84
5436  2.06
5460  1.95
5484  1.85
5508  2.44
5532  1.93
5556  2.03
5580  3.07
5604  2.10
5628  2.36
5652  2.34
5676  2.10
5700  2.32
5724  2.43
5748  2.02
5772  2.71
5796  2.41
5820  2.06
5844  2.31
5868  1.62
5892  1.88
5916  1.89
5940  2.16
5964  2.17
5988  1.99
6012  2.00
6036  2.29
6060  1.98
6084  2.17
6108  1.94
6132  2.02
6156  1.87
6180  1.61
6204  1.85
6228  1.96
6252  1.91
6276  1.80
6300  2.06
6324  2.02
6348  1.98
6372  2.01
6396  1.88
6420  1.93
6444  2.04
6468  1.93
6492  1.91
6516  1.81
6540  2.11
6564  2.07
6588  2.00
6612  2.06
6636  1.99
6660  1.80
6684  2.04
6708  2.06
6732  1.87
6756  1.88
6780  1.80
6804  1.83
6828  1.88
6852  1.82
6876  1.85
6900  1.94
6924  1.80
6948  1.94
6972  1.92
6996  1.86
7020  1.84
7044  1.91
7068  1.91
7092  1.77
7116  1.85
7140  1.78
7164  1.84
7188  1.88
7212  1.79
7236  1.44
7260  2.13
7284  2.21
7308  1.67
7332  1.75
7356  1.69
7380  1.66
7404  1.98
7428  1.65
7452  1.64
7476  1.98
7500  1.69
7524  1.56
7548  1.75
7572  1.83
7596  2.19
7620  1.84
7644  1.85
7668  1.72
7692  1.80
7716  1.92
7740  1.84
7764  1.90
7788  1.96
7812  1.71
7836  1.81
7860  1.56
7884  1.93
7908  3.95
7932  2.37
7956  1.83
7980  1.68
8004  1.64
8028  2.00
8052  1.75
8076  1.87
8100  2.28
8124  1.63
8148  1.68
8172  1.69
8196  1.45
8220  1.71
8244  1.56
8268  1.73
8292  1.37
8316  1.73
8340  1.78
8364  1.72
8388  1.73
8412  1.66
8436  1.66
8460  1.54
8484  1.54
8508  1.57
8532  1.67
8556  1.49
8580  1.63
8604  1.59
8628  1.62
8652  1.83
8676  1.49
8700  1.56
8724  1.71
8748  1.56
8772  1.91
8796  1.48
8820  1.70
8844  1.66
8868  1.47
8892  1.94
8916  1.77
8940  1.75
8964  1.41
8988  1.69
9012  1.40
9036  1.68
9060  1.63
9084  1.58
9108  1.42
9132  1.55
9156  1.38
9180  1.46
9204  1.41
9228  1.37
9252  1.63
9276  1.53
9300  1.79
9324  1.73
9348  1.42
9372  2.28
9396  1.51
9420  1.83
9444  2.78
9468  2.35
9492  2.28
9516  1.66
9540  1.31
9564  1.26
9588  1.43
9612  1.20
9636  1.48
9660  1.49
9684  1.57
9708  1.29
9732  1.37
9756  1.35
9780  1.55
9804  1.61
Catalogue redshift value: 0.20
